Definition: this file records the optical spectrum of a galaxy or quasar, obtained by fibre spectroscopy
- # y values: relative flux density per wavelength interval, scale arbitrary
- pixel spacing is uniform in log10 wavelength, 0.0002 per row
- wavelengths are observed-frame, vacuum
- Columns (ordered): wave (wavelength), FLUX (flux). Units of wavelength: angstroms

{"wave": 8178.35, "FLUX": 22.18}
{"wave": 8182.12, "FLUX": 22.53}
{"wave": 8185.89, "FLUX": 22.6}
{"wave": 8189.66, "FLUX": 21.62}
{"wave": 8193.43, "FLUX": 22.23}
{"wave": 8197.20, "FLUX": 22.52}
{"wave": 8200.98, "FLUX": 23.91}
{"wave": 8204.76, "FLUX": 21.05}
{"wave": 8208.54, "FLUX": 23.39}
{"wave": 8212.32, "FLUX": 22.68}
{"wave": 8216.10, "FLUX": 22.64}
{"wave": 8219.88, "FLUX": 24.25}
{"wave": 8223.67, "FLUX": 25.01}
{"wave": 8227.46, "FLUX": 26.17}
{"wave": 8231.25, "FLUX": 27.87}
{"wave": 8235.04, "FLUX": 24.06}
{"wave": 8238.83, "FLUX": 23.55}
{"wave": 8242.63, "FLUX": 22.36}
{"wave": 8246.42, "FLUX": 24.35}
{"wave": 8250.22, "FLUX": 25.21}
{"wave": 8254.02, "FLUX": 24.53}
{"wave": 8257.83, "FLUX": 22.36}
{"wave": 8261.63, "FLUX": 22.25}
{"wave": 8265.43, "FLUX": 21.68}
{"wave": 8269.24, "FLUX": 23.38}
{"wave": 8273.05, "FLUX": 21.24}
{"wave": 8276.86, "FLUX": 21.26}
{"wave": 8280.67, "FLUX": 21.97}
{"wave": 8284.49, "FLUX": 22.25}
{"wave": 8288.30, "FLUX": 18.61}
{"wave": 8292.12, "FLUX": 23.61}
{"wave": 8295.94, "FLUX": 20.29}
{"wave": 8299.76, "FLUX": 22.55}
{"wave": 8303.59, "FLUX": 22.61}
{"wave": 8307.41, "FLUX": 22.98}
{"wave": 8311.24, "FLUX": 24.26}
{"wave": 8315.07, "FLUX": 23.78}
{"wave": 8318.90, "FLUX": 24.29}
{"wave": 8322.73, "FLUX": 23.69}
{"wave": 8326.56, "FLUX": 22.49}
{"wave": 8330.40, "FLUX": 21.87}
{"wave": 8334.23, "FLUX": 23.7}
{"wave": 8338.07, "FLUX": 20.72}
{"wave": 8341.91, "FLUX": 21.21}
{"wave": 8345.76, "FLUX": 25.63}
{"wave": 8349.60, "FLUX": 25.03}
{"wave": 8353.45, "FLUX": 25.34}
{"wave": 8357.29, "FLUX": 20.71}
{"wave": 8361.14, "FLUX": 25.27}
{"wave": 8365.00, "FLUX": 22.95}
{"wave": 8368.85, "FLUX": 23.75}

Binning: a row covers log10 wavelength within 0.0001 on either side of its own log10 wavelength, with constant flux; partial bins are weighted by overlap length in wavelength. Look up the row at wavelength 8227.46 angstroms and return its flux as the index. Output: 26.17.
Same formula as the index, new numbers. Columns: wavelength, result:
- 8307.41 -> 22.98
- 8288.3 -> 18.61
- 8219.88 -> 24.25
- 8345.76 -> 25.63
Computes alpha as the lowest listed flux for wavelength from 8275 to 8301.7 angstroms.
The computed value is 18.61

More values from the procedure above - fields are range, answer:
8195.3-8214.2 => 21.05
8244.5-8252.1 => 24.35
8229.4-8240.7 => 23.55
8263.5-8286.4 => 21.24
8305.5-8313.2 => 22.98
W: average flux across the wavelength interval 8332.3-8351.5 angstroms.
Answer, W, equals 23.3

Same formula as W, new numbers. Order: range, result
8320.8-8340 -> 22.5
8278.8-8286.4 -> 22.1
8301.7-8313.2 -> 23.3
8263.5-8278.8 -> 21.9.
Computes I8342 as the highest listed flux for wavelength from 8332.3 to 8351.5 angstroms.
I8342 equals 25.63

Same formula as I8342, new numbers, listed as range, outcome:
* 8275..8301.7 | 23.61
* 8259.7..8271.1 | 23.38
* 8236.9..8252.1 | 25.21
